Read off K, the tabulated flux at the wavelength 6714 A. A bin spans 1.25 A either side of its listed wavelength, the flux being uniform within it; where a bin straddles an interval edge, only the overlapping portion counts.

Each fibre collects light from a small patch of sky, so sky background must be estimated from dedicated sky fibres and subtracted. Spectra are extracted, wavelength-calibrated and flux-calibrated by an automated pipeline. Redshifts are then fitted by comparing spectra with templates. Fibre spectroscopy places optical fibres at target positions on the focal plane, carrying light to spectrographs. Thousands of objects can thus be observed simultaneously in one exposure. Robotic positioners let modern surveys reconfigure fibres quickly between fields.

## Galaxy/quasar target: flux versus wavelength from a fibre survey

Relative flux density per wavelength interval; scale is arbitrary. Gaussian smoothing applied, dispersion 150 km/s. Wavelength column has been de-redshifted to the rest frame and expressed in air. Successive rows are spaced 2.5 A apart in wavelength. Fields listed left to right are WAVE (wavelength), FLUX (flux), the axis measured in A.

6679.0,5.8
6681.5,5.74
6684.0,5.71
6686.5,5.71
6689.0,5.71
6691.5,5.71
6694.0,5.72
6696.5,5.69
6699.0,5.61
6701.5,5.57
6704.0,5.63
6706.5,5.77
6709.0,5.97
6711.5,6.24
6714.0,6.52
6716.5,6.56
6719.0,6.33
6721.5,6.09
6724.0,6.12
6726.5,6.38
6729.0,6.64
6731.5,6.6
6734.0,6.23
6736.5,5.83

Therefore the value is 6.52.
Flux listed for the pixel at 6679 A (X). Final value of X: 5.8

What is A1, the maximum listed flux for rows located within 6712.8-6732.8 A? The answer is 6.64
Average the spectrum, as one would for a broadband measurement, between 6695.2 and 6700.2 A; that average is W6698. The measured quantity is 5.65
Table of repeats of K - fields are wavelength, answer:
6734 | 6.23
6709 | 5.97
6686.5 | 5.71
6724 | 6.12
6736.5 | 5.83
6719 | 6.33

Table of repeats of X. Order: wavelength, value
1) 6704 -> 5.63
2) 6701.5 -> 5.57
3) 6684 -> 5.71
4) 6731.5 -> 6.6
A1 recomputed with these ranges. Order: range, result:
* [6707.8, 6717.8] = 6.56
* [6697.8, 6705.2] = 5.63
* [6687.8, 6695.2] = 5.72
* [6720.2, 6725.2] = 6.12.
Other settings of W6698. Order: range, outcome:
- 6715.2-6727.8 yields 6.3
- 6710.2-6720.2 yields 6.41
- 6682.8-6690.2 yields 5.71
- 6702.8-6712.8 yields 5.91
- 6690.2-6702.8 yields 5.66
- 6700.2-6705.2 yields 5.6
